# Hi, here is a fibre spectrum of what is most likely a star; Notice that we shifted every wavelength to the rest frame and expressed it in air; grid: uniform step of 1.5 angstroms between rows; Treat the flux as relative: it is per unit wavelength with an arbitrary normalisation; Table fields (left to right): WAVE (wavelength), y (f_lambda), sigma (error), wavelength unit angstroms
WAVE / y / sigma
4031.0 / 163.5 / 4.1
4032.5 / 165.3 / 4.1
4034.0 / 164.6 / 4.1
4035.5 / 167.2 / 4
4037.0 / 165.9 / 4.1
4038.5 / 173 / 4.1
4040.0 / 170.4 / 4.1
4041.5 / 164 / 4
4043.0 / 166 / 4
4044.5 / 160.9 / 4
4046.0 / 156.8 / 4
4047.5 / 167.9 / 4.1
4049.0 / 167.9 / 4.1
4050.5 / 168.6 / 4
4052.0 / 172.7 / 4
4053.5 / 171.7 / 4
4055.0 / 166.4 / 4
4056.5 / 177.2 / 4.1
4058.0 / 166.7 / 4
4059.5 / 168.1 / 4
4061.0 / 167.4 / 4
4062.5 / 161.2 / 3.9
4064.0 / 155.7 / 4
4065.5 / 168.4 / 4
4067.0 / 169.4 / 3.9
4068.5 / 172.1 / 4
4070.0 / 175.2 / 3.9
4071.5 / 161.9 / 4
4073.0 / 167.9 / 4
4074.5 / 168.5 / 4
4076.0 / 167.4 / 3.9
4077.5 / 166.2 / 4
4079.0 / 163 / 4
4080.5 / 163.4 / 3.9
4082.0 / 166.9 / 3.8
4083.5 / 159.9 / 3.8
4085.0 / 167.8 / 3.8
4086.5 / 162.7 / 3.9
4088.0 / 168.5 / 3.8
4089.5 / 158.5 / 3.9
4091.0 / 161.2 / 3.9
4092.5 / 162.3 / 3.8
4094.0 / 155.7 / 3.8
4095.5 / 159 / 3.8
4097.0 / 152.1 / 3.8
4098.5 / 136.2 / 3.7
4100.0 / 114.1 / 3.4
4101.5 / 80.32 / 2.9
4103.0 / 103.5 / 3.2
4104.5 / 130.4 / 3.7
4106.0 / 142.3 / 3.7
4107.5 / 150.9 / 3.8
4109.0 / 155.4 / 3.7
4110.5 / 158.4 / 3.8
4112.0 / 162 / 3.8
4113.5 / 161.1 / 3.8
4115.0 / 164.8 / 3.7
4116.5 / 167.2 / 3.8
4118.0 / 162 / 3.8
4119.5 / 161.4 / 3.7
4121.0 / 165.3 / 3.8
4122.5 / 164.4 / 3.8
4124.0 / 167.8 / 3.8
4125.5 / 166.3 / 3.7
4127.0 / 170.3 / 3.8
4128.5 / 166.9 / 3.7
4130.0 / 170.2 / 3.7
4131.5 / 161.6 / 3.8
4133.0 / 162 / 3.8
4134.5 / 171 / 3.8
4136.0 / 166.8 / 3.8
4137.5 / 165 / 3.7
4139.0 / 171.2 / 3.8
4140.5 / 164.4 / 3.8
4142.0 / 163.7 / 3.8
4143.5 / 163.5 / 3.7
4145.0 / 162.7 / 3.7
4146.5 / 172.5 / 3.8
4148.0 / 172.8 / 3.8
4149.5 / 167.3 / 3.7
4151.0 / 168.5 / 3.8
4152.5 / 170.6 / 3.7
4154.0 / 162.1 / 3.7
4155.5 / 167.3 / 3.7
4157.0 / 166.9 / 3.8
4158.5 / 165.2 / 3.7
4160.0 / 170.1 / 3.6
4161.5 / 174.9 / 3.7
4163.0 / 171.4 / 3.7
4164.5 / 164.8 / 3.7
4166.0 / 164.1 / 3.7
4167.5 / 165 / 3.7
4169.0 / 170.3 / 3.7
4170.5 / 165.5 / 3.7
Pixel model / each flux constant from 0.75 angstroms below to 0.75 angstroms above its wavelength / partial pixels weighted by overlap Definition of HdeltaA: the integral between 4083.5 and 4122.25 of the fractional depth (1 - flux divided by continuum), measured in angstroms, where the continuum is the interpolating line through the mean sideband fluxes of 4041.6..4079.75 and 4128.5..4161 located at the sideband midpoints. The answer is 3.7 angstroms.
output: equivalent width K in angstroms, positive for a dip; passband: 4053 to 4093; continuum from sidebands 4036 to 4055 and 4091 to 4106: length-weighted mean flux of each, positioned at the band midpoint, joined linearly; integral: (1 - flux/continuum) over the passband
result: -4.3 angstroms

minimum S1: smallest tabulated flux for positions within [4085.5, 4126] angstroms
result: 80.32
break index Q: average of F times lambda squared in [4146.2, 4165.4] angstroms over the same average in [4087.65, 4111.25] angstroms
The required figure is 1.22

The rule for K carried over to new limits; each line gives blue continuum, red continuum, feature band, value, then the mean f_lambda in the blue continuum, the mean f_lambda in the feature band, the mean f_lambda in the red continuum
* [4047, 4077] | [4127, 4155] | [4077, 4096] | 0.57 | 168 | 163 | 167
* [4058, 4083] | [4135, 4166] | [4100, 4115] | 2.56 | 166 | 138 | 168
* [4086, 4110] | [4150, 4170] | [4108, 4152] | -2.69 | 143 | 165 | 168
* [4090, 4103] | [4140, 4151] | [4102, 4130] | -1.19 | 138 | 156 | 167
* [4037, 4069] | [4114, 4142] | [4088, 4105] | 2.80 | 167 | 139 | 166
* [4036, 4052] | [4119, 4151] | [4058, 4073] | -0.02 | 166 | 167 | 167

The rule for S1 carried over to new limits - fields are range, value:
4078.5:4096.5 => 155.7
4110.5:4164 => 158.4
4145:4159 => 162.1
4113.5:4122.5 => 161.1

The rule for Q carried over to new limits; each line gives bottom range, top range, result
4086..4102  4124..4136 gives 1.15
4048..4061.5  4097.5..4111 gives 0.79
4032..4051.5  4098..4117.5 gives 0.88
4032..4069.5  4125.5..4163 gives 1.05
